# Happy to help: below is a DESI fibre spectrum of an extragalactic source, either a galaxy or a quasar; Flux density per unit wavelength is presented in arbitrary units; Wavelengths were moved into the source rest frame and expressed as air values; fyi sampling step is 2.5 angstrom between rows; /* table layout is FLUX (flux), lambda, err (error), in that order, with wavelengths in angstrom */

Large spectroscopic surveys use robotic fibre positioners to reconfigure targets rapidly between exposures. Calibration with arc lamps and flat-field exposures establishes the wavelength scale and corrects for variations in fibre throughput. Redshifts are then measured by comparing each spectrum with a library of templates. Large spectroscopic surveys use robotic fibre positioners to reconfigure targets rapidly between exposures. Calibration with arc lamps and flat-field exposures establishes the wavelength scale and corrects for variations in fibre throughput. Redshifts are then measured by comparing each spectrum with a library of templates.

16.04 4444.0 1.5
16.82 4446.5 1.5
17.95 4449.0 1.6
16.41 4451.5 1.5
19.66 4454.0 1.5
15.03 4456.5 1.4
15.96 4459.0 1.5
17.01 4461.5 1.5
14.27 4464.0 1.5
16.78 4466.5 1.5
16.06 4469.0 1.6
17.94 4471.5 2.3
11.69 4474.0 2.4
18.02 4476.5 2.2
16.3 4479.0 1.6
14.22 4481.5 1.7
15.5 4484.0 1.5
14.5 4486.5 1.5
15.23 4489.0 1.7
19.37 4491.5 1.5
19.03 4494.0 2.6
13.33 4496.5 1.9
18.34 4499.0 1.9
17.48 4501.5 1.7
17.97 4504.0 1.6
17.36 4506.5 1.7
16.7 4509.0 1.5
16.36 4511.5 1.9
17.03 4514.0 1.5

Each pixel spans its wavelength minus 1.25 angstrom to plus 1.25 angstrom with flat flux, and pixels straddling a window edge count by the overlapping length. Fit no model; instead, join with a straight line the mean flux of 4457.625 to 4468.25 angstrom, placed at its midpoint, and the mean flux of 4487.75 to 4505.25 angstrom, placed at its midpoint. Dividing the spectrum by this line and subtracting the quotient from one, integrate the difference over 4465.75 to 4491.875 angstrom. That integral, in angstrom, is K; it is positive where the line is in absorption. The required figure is 1.2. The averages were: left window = 16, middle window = 15.8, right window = 17.3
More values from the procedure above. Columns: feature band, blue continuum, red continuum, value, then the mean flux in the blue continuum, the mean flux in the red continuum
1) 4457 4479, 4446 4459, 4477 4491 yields 0.48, 17.1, 15.5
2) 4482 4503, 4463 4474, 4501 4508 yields 0.58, 15.8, 17.6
